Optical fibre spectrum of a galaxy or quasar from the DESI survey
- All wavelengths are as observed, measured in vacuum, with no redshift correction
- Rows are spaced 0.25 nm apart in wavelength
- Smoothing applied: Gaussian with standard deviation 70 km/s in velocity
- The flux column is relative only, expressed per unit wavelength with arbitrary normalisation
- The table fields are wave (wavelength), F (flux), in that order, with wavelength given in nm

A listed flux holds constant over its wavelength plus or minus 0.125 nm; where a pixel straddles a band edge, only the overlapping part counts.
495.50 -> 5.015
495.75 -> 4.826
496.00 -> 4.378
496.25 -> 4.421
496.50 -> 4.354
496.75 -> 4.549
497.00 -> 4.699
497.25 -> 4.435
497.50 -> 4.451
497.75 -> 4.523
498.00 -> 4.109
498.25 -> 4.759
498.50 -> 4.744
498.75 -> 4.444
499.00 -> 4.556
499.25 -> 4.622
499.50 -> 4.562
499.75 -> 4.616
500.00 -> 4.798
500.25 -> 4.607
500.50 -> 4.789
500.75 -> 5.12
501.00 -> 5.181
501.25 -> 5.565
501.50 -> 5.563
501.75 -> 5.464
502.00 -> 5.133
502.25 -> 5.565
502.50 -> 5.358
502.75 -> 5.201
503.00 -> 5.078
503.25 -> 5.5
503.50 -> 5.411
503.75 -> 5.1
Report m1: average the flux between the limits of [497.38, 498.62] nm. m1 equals 4.52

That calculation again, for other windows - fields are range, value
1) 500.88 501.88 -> 5.44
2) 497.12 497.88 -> 4.47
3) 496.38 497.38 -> 4.51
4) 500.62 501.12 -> 5.15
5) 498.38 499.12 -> 4.58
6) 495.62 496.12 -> 4.61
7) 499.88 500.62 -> 4.73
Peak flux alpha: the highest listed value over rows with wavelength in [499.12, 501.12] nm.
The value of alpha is 5.181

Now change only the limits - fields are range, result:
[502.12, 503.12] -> 5.565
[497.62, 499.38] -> 4.759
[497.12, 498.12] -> 4.523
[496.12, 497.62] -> 4.699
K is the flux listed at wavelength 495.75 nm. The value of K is 4.826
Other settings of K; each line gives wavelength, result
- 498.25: 4.759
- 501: 5.181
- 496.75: 4.549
